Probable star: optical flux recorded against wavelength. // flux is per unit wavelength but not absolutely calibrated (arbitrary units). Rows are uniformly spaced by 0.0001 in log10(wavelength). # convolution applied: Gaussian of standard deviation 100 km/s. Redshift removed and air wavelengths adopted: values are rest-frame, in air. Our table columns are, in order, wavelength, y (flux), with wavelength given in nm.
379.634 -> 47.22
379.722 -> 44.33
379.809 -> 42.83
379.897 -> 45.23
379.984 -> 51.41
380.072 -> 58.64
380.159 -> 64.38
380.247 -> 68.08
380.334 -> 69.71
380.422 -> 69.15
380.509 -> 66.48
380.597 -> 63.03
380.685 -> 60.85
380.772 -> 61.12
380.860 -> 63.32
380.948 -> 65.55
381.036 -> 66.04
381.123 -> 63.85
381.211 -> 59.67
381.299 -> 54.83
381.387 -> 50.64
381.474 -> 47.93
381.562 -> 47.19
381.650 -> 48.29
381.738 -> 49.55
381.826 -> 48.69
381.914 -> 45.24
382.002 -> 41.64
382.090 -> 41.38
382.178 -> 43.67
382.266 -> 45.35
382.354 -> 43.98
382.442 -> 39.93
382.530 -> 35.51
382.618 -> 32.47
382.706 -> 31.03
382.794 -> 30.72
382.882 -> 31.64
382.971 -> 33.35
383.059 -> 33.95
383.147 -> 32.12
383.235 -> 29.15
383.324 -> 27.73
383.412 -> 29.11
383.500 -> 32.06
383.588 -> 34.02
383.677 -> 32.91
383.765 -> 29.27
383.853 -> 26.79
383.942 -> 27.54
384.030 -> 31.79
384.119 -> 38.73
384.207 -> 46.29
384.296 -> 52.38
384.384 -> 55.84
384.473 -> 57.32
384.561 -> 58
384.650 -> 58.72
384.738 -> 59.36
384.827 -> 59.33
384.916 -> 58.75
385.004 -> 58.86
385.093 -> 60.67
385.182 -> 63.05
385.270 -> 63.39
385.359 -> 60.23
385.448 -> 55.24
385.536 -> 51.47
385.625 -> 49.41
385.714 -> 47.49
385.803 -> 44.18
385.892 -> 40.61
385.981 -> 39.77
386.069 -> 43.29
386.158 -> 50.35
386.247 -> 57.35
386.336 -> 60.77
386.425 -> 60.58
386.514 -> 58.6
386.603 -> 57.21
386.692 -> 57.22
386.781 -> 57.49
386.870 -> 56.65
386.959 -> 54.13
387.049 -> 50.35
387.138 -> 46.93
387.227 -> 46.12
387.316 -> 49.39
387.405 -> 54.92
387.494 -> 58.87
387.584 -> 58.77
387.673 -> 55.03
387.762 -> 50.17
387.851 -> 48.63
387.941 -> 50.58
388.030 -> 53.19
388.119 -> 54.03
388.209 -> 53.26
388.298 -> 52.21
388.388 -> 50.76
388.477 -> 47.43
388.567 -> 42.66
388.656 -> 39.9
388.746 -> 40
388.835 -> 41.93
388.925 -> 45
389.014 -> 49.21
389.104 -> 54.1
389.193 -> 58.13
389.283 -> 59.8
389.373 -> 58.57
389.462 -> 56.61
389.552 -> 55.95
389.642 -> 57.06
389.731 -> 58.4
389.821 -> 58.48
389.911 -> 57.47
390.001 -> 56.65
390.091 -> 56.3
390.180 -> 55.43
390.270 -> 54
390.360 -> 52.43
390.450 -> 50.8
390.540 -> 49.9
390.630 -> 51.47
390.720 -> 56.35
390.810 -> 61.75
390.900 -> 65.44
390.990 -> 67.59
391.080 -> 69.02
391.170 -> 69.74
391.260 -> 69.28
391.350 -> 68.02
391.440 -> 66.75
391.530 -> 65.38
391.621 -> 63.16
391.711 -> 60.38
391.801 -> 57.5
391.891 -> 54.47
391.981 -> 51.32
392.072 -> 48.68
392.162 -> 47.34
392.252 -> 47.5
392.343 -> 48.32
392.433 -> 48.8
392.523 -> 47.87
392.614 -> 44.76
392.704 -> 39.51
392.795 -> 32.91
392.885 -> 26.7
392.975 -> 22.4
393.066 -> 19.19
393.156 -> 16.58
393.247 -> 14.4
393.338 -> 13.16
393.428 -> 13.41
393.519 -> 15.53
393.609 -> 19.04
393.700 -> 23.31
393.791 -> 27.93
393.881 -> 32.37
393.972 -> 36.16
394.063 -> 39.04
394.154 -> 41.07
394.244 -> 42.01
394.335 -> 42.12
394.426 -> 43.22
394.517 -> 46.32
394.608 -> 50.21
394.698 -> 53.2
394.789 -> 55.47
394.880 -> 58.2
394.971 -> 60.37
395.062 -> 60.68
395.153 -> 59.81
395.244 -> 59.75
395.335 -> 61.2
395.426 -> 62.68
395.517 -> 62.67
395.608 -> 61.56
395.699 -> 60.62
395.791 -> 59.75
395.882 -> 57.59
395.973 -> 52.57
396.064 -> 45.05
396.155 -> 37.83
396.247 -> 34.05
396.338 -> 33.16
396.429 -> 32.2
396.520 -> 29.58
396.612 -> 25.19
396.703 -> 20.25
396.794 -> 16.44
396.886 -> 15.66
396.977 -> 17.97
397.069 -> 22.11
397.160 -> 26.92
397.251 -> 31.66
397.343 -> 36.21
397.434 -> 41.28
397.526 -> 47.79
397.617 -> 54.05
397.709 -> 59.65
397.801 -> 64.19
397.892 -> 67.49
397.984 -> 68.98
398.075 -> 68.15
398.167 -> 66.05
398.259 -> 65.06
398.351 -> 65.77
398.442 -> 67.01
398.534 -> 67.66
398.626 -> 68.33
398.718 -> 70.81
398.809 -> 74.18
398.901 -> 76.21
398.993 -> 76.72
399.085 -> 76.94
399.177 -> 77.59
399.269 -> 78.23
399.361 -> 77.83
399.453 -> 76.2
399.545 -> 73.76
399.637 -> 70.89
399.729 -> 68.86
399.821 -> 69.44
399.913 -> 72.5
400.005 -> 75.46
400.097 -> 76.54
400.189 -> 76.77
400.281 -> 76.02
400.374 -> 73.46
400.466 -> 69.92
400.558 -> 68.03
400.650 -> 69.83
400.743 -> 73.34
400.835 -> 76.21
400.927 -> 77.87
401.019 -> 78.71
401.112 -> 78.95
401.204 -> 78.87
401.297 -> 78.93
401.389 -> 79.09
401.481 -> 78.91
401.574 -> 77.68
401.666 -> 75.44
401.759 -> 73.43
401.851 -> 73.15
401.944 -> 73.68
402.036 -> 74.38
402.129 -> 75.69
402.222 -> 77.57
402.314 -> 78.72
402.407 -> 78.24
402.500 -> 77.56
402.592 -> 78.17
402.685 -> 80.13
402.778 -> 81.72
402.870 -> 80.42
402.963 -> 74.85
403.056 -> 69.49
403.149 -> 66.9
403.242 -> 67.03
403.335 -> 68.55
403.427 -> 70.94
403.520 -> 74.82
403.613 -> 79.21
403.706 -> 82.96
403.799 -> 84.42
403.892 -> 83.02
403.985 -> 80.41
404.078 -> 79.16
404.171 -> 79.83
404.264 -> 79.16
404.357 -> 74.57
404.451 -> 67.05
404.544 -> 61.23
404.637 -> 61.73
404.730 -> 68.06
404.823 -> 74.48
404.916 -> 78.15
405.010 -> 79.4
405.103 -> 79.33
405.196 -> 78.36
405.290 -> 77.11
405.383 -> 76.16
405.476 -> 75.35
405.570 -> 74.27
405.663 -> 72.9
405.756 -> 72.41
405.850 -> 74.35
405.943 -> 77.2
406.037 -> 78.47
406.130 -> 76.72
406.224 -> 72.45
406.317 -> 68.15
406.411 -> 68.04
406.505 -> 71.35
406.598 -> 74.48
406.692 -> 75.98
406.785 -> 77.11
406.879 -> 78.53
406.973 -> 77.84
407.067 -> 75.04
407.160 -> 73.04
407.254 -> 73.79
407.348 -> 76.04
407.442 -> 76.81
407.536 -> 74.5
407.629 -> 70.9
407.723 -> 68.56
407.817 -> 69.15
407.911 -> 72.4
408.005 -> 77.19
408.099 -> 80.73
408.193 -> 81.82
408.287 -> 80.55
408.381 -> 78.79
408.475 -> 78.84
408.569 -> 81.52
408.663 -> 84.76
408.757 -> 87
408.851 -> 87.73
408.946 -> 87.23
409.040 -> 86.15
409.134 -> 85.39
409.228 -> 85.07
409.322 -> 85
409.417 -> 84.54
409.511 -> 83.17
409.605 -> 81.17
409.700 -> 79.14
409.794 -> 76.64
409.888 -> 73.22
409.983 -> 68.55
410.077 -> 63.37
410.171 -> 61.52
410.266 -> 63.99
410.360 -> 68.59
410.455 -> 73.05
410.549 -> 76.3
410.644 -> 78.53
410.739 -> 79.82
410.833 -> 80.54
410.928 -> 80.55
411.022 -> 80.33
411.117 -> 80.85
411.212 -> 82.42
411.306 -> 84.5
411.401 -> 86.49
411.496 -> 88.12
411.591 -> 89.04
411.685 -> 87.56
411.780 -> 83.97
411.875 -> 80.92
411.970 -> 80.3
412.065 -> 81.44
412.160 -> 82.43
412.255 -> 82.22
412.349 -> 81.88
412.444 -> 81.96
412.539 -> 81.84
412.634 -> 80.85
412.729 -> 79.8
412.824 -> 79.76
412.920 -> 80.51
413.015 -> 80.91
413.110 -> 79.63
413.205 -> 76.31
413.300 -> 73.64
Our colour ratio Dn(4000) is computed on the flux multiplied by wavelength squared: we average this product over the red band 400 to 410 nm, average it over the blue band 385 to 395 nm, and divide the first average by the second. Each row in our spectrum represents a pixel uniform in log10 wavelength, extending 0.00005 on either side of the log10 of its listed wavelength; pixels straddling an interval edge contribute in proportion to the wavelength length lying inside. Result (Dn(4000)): 1.7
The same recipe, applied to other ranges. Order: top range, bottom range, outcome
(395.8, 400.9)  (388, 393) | 1.14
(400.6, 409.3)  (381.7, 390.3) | 1.74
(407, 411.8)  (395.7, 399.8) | 1.54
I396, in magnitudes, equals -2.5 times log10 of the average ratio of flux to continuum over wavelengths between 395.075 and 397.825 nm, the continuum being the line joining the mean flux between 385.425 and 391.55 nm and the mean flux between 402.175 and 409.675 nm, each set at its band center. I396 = 0.437 mag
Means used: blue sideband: 54.2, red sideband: 76.8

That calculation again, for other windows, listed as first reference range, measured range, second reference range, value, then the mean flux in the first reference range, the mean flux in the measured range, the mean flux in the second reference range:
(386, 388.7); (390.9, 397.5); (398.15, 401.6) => 0.417 mag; 52.4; 43.3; 73.8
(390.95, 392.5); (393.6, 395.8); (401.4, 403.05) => 0.292 mag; 58.8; 49.1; 76.9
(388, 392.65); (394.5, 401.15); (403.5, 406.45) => 0.119 mag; 54.8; 58.8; 75.3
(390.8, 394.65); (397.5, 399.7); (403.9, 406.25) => -0.184 mag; 43.5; 69.3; 74.9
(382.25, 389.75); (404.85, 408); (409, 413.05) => -0.011 mag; 48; 74.7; 79.8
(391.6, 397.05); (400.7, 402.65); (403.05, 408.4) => -0.222 mag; 41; 76.9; 74.8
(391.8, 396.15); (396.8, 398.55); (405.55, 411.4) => 0.067 mag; 43.3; 49.1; 77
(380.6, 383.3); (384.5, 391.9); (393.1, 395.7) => -0.245 mag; 46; 55.2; 42.1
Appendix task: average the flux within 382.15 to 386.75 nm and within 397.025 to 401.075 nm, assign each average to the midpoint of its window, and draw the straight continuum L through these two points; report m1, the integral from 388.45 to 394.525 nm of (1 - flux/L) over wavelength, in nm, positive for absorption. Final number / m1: 0.89 nm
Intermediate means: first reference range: 45.4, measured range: 46.9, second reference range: 66.5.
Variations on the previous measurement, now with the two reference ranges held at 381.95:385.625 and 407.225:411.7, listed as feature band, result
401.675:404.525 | -0.25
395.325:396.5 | 0.19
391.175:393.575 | 0.53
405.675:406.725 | 0.01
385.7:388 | -0.22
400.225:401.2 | -0.11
